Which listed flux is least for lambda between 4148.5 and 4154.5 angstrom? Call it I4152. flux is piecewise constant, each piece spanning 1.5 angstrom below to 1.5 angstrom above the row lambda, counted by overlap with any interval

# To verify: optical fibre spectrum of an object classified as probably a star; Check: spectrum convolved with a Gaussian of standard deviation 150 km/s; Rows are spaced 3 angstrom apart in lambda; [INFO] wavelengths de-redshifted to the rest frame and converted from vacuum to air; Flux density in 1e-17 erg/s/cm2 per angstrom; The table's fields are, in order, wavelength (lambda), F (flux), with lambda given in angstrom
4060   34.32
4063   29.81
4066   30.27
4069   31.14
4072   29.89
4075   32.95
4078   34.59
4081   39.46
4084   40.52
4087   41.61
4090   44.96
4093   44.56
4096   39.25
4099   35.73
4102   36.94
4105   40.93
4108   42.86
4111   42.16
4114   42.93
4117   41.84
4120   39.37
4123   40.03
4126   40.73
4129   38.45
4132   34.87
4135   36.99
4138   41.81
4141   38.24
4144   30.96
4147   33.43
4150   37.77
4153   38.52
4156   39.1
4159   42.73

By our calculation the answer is 37.77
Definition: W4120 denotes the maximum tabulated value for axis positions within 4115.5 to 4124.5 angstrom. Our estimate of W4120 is 41.84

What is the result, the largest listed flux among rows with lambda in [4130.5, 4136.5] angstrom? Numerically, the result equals 36.99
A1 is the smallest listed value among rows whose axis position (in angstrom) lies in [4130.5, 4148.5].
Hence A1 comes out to 30.96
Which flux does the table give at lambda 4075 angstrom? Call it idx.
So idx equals 32.95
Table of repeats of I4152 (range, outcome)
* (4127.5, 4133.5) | 34.87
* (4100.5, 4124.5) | 36.94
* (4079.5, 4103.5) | 35.73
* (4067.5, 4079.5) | 29.89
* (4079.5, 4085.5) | 39.46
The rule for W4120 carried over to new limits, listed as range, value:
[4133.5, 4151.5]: 41.81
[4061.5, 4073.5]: 31.14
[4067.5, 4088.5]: 41.61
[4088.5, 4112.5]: 44.96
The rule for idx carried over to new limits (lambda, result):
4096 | 39.25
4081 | 39.46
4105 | 40.93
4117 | 41.84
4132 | 34.87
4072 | 29.89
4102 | 36.94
